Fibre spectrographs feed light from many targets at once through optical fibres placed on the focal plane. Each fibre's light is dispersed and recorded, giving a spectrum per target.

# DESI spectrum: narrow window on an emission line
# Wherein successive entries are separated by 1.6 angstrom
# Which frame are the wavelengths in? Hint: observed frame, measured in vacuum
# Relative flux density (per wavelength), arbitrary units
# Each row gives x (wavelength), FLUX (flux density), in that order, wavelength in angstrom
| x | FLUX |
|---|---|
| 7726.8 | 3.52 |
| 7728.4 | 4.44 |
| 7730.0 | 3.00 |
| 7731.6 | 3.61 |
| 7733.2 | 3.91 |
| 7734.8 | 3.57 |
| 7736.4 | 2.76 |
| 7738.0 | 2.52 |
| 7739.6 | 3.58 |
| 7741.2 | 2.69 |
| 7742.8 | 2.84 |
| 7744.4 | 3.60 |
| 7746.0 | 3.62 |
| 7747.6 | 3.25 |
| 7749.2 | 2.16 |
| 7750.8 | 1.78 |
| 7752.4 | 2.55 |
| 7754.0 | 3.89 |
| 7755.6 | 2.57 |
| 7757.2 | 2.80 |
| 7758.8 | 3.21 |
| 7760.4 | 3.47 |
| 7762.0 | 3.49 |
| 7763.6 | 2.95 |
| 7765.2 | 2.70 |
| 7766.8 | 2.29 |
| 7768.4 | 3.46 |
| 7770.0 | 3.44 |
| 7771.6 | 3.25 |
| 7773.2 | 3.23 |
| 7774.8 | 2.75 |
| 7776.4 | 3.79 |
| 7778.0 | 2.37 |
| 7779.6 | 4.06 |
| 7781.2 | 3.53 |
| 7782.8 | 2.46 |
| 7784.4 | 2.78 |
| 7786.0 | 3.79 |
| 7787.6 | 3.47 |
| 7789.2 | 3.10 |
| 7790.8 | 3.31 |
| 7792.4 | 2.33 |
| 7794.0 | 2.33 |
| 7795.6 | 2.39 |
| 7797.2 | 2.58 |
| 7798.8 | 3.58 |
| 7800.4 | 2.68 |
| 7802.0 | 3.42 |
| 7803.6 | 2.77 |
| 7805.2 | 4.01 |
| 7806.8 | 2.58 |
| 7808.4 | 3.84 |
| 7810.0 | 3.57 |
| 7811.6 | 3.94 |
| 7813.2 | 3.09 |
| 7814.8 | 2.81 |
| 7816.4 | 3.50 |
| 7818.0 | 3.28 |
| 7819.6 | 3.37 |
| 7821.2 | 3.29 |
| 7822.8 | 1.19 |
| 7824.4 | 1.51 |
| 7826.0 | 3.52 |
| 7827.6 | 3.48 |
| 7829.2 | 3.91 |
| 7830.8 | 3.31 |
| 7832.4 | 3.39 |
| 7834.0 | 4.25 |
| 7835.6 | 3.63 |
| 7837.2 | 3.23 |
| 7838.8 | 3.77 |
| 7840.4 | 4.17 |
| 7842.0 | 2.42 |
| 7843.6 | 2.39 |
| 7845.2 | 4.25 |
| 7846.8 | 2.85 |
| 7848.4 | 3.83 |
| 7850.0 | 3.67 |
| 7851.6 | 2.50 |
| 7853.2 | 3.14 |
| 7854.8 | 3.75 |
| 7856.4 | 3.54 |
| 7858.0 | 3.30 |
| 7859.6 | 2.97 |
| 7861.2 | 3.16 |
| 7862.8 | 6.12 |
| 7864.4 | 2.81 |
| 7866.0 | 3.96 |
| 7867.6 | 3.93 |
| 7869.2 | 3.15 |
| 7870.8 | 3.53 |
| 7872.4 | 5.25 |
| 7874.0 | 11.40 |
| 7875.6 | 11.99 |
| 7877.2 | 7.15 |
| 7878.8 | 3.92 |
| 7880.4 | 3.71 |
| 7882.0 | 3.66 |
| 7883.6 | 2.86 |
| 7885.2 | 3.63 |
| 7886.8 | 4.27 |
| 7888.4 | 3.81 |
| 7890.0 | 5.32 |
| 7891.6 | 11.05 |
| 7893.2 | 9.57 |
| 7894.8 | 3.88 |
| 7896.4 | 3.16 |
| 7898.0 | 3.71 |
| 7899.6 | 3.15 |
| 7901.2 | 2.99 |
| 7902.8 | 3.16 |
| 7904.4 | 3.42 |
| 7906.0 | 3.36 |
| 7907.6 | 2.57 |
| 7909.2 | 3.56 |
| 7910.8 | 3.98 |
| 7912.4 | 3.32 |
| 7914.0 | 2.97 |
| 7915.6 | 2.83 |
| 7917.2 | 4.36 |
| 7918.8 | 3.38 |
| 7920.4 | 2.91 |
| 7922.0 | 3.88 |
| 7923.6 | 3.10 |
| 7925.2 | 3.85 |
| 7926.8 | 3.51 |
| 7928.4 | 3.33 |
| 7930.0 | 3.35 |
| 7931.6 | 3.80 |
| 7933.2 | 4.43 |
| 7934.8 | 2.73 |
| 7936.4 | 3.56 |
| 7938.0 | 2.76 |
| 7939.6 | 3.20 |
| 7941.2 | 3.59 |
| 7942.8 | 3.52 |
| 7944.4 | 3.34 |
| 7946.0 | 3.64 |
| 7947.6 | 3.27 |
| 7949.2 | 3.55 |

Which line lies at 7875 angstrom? [S II] 6716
